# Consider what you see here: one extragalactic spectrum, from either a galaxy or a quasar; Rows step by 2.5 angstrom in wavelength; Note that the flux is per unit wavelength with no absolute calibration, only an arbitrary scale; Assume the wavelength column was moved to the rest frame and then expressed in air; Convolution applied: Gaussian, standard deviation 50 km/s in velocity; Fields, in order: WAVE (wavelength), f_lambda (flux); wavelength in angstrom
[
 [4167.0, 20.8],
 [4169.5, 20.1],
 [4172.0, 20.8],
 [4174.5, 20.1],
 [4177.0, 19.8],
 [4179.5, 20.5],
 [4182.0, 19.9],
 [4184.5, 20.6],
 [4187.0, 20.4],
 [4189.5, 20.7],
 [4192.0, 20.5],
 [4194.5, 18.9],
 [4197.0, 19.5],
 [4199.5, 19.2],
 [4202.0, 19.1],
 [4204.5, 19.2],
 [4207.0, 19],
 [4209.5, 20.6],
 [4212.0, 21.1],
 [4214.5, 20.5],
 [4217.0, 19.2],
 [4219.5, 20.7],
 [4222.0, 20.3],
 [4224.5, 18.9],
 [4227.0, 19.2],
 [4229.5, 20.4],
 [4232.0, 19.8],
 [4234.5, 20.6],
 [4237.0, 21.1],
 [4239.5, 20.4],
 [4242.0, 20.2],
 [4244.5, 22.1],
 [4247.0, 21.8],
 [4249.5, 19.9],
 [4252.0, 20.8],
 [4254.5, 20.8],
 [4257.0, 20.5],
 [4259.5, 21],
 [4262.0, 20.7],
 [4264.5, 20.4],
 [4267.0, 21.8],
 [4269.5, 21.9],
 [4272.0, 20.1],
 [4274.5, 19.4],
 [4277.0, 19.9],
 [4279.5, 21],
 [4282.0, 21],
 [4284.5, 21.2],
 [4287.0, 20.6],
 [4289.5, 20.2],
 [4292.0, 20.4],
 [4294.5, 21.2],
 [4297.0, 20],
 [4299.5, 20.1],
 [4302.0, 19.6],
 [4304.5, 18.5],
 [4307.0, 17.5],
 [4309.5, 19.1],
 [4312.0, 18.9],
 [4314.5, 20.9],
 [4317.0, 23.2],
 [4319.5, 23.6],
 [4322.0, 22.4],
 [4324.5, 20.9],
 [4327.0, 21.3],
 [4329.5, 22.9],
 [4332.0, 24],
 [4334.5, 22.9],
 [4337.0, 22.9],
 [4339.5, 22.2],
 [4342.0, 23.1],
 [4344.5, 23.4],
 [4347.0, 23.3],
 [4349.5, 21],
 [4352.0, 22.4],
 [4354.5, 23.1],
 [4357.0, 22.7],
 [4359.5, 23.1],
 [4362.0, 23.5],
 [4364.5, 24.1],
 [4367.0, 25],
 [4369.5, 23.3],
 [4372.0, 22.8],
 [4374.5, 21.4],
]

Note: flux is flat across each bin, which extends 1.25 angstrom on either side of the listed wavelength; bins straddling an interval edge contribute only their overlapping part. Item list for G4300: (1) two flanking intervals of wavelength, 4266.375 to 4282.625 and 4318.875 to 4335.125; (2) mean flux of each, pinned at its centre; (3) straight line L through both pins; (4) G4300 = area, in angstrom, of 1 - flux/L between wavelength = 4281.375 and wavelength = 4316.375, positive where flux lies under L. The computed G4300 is 2.5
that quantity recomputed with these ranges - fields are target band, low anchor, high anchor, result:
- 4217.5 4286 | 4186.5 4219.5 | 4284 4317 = -2.29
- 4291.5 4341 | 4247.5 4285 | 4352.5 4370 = 2.34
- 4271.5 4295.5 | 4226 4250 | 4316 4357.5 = 1.15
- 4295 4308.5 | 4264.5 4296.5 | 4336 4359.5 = 1.31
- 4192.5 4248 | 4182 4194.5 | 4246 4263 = 1.25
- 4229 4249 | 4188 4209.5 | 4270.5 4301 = -0.80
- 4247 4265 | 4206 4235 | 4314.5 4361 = 0.12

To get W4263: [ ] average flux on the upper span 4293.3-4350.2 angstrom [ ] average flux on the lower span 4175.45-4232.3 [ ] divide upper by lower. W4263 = 1.08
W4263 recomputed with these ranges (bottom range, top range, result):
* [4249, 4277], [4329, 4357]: 1.11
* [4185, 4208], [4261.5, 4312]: 1.03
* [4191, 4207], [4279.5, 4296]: 1.07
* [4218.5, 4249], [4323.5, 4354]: 1.10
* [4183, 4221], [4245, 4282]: 1.04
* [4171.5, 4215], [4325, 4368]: 1.15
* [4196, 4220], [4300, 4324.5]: 1.03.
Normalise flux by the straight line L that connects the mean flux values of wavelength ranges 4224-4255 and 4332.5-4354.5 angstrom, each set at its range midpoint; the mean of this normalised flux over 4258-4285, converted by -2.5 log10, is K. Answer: 0.022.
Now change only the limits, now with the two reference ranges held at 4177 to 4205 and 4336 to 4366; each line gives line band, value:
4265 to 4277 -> 0.04 mag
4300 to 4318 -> 0.13 mag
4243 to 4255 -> -0.01 mag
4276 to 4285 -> 0.04 mag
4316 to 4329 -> 0.00 mag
